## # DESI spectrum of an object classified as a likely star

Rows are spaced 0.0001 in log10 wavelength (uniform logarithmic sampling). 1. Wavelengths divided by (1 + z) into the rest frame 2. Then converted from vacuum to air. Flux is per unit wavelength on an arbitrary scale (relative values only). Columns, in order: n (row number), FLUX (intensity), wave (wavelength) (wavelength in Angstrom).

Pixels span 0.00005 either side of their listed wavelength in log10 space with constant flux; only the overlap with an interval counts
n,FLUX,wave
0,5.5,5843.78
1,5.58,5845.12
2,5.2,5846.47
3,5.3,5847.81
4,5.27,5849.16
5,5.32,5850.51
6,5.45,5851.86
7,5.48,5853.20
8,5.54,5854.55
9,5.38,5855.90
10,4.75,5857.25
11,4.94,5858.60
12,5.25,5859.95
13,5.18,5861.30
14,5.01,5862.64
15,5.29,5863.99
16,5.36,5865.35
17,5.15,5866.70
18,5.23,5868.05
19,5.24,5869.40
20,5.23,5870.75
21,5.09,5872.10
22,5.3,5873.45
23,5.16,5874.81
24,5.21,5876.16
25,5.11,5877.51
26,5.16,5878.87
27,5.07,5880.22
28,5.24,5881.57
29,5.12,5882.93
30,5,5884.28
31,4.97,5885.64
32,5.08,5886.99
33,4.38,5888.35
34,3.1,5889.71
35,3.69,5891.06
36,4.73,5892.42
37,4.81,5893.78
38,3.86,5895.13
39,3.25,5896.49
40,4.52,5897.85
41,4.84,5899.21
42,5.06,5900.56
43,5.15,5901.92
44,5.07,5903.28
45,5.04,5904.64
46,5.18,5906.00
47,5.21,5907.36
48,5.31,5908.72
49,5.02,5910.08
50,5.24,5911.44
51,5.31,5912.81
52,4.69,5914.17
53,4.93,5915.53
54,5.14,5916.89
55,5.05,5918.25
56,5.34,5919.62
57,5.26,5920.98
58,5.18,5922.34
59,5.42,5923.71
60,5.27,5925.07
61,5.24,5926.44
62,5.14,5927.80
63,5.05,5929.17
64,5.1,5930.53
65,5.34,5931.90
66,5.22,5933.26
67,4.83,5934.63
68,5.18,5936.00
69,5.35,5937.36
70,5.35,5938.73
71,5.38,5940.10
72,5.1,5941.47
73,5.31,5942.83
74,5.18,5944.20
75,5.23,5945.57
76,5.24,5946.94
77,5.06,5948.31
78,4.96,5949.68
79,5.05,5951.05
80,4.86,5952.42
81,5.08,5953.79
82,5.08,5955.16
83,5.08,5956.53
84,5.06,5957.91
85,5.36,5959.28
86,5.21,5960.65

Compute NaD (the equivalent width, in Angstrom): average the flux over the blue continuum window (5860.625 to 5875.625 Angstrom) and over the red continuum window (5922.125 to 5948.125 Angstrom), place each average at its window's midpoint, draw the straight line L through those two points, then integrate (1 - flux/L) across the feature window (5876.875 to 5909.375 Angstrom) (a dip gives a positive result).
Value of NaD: 2.88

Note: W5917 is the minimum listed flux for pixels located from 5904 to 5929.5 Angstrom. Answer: 4.69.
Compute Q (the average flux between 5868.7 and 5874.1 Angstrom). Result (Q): 5.22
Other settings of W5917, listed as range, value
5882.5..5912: 3.1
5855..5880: 4.75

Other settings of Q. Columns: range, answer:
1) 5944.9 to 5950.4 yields 5.12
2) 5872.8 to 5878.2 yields 5.19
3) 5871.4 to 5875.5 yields 5.18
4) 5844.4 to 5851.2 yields 5.33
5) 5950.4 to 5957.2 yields 5.03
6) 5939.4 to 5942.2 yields 5.25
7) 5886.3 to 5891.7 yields 4.07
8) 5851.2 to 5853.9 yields 5.48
